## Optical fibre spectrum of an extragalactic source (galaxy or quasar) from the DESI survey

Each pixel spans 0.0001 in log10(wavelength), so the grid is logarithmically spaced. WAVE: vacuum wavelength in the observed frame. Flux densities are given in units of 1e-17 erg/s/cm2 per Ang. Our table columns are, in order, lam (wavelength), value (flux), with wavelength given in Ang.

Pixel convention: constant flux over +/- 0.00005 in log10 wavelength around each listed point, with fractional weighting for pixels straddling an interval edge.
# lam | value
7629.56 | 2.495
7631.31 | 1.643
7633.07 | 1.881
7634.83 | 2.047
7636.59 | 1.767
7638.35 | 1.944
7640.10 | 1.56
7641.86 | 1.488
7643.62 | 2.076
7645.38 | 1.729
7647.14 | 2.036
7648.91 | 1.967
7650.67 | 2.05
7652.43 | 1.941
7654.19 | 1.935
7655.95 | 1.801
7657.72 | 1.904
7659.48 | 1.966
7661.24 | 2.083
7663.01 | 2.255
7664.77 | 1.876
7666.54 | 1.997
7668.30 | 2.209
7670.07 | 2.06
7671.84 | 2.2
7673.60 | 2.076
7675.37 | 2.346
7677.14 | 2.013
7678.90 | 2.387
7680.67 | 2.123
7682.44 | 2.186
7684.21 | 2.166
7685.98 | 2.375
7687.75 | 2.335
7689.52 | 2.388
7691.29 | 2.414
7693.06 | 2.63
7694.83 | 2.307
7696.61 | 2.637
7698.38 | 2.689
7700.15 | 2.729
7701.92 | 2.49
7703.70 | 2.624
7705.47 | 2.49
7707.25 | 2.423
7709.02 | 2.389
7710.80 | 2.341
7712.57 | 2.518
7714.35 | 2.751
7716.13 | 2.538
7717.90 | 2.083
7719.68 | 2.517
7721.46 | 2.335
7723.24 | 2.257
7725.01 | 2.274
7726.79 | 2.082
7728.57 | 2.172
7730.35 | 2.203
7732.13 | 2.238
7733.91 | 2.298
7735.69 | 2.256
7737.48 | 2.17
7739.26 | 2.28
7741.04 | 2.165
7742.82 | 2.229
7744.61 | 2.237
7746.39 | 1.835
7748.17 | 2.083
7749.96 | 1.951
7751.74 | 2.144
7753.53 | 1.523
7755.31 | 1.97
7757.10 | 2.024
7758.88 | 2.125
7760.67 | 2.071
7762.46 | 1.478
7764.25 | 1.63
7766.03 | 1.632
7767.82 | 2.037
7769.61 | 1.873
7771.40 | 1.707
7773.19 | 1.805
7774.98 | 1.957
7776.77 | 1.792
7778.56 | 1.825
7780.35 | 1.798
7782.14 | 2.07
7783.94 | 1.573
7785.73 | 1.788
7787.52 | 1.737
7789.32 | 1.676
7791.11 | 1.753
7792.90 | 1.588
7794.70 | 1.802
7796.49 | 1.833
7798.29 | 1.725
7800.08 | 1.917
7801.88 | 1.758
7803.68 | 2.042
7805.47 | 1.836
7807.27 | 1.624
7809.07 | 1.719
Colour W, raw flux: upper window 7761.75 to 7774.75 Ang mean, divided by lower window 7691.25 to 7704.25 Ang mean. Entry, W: 0.68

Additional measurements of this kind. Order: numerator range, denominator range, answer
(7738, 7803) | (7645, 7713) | 0.84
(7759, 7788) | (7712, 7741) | 0.78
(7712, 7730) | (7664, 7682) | 1.10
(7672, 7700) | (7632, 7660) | 1.25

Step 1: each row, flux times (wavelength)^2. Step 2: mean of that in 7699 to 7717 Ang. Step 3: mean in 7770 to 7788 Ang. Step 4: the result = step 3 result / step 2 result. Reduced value 0.7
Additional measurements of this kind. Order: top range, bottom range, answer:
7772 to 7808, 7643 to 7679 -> 0.91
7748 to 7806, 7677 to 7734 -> 0.78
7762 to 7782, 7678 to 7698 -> 0.77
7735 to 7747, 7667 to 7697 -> 0.97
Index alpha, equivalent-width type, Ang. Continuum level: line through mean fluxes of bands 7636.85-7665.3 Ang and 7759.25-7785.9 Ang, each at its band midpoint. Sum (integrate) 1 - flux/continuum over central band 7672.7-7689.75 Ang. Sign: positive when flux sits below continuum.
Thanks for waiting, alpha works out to -3.2 Ang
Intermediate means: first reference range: 1.91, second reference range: 1.81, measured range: 2.23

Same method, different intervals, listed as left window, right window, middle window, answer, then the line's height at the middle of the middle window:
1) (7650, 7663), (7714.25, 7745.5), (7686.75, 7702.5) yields -2.8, 2.13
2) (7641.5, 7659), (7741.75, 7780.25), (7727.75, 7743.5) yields -2.7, 1.9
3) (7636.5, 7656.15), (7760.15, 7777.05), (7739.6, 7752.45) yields -2.1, 1.81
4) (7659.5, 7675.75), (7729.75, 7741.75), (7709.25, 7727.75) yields -1.4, 2.2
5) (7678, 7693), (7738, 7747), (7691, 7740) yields -3.6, 2.23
